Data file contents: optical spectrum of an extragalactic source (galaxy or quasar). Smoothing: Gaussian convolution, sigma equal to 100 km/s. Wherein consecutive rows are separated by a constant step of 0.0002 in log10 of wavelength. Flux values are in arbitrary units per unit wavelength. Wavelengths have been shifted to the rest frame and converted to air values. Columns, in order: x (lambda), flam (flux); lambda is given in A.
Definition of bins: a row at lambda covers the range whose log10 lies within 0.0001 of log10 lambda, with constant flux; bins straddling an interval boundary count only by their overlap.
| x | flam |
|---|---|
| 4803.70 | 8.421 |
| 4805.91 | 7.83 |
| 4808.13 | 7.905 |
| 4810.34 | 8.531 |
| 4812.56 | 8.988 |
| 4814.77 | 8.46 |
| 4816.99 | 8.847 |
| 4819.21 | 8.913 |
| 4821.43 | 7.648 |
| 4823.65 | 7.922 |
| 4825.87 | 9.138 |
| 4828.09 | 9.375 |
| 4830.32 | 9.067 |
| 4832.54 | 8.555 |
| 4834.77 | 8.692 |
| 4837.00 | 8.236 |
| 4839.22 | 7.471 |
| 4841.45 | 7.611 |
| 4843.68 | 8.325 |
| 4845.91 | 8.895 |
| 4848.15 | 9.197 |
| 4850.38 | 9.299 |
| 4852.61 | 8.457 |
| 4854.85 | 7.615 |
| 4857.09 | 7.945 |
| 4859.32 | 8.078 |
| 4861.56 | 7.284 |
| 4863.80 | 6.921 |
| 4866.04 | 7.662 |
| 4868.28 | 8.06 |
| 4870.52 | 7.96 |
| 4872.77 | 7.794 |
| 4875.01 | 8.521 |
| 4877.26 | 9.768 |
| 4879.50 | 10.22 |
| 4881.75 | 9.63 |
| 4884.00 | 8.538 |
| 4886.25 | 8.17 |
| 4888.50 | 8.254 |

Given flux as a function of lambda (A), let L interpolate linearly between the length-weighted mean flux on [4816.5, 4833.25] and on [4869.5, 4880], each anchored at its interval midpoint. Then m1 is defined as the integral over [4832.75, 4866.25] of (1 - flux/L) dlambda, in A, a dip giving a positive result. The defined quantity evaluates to 2.28 A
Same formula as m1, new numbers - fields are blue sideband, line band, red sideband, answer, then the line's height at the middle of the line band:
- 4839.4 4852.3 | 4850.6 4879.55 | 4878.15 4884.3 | 3.16 A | 9.13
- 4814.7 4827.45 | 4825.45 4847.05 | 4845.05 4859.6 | 0.01 A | 8.52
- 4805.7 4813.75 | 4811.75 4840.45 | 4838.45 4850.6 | -0.53 A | 8.4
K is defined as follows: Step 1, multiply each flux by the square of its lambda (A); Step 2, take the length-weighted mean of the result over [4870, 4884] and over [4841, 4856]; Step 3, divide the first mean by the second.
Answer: 1.1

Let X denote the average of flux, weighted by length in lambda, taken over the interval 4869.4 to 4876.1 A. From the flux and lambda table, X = 8.09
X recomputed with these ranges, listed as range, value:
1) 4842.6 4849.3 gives 8.81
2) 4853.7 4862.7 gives 7.73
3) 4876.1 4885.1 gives 9.54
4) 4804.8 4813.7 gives 8.32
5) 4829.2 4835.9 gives 8.76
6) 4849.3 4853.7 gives 8.89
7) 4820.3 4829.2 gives 8.53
